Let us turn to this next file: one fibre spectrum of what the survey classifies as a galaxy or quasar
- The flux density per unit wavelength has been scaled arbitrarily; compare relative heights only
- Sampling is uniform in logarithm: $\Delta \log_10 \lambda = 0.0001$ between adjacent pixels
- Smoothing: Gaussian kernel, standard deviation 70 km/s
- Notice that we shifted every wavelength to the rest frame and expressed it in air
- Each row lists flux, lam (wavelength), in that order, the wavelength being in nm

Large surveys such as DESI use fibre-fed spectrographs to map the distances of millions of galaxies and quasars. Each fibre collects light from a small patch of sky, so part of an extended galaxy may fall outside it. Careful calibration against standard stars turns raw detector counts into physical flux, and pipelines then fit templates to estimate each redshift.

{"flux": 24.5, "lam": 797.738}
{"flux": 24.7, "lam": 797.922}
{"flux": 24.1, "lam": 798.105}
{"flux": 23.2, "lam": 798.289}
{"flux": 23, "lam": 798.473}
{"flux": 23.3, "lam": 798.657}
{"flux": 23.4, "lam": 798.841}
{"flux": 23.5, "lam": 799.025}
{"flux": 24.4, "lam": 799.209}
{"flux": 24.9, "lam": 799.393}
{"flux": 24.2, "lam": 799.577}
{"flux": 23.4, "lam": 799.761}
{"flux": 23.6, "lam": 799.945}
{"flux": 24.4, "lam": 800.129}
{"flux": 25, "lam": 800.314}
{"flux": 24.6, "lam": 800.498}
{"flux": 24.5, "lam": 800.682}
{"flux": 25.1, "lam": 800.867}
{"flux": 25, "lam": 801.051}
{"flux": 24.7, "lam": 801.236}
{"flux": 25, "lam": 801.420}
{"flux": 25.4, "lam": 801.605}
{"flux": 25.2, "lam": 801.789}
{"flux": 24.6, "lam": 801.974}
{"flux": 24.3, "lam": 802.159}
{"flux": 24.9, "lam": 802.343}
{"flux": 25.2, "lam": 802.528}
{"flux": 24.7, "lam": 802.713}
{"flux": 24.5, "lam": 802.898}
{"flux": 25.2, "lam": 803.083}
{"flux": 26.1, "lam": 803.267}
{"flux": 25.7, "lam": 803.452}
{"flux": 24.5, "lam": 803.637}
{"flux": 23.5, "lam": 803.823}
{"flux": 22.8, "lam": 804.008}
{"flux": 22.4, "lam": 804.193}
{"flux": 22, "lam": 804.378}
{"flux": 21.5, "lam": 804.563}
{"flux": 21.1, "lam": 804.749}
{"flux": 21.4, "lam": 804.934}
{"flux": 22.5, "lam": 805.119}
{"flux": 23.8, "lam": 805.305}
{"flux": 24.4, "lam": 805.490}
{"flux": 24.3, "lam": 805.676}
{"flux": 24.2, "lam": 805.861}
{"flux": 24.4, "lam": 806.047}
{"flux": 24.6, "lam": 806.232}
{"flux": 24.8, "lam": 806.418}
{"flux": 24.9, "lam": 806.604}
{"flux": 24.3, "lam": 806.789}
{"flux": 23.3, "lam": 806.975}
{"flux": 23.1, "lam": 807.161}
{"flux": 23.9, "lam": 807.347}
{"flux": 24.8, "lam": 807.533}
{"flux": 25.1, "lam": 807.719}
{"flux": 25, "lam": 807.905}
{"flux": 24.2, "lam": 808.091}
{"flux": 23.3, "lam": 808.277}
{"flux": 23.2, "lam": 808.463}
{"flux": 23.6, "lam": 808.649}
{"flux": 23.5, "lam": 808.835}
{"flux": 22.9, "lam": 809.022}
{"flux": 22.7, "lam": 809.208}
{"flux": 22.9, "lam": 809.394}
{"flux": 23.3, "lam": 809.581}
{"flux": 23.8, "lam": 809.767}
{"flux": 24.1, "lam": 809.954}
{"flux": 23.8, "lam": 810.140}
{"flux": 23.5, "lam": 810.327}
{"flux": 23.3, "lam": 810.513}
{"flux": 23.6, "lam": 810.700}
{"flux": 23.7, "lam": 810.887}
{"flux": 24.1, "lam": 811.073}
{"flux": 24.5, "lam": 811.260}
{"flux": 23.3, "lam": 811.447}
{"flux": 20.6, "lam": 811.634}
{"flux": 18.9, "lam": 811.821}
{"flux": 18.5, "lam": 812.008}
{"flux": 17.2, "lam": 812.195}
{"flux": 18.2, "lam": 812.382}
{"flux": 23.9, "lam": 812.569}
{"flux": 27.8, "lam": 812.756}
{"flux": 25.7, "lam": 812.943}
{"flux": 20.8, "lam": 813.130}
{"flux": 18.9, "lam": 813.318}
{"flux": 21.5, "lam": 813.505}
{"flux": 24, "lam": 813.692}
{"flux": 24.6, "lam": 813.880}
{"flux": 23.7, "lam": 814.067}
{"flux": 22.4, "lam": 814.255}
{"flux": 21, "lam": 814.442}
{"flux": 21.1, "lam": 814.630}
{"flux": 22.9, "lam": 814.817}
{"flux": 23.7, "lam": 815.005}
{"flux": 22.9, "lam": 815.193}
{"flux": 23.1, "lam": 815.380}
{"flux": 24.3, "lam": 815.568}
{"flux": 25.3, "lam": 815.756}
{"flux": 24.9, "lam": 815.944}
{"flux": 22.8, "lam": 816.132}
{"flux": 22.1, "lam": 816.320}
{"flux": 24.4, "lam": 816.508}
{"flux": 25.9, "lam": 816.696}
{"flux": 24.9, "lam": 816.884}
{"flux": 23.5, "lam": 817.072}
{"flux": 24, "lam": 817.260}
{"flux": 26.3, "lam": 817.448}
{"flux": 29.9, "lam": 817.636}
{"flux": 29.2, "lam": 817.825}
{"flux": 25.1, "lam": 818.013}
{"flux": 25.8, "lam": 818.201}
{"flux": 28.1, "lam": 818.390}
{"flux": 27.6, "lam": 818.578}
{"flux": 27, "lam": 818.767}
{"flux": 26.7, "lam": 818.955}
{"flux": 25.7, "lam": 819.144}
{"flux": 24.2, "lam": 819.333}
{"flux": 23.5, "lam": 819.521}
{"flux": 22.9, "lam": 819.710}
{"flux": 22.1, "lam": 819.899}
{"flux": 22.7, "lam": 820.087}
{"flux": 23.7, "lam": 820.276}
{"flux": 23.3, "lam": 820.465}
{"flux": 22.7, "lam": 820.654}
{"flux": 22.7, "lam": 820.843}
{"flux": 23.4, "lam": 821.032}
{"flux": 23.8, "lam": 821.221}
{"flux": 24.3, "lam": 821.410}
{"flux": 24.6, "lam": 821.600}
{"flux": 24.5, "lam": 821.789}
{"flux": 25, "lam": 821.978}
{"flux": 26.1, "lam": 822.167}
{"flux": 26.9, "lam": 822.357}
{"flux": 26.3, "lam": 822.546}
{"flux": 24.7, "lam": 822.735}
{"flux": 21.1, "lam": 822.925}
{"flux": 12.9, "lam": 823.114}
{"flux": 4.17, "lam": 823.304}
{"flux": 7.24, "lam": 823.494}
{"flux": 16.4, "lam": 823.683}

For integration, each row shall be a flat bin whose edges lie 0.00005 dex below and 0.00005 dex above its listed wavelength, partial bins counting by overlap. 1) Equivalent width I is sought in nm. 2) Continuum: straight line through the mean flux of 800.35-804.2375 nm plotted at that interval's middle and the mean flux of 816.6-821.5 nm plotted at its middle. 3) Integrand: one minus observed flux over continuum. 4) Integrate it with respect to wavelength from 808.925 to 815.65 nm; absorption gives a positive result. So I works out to 0.60 nm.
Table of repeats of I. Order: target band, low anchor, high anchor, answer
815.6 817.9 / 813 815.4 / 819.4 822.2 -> -0.23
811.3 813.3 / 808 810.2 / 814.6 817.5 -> 0.18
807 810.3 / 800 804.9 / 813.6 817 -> 0.03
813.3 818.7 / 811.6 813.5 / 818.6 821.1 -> -0.45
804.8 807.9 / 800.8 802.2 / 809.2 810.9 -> 0.02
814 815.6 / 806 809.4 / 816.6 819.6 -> 0.17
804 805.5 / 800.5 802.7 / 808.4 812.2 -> 0.11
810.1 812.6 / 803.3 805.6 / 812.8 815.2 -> 0.10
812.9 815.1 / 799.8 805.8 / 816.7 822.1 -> 0.20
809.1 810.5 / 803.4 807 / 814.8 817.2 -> 0.02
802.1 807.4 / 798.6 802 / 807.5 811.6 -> 0.04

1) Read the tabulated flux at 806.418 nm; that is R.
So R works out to 24.8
